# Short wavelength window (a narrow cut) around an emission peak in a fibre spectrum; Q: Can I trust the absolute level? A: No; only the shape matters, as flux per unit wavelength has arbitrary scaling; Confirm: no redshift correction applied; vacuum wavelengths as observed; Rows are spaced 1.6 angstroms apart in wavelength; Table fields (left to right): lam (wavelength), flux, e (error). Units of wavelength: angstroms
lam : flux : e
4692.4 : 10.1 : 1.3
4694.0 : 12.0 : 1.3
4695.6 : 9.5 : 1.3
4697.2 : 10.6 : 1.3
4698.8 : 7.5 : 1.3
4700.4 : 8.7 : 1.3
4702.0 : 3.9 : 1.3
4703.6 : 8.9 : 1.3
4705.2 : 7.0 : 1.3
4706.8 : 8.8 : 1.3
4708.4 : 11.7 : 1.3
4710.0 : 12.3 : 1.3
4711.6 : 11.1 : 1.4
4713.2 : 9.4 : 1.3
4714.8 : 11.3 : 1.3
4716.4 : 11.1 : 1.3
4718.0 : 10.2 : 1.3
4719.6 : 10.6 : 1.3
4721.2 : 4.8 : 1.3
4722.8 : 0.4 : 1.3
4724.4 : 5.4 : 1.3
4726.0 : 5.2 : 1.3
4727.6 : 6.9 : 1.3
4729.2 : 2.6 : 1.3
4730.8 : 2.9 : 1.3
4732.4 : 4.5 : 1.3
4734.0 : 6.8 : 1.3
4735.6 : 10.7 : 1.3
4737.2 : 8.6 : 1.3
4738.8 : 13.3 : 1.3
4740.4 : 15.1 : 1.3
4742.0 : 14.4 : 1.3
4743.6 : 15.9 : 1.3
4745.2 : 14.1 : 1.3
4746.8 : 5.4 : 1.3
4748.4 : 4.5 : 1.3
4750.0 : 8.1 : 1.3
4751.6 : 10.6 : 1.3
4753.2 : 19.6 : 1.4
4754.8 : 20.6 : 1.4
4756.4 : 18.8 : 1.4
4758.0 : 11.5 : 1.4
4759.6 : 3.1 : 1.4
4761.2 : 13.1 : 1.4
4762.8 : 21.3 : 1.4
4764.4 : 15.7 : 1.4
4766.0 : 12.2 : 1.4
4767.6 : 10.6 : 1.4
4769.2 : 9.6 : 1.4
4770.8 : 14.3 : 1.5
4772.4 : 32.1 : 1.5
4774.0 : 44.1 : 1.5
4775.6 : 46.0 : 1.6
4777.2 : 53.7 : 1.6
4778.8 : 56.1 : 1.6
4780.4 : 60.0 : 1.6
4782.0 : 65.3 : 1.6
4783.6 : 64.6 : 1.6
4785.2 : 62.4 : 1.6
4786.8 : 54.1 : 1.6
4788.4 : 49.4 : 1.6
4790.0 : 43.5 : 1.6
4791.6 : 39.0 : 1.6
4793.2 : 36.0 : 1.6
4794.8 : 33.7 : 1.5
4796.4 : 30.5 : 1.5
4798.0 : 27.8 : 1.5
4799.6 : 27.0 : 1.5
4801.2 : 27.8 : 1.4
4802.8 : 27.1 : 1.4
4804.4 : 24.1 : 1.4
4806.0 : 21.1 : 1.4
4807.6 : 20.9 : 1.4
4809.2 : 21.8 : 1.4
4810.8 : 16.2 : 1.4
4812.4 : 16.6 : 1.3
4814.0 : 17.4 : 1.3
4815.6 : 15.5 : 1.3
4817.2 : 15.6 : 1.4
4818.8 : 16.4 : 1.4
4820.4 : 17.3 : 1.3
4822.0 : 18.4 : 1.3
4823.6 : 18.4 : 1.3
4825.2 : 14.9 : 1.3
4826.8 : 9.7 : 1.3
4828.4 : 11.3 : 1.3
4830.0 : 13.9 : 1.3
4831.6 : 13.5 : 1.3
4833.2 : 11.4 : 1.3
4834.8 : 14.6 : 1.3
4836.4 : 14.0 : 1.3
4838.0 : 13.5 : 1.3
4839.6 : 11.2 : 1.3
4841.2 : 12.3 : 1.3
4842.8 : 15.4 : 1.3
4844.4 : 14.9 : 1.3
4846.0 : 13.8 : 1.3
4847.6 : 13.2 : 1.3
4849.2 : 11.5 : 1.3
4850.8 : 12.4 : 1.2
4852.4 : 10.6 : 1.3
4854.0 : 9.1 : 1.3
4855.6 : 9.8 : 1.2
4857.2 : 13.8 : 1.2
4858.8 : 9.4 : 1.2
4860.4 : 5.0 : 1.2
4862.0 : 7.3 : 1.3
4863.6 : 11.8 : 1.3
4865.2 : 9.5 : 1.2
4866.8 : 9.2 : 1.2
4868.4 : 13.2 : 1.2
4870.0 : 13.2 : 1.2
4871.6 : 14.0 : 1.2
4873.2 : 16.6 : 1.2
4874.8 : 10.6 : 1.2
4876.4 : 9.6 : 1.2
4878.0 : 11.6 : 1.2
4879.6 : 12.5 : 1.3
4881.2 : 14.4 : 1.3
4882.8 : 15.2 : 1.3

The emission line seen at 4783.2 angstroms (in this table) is Lyman alpha 1216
